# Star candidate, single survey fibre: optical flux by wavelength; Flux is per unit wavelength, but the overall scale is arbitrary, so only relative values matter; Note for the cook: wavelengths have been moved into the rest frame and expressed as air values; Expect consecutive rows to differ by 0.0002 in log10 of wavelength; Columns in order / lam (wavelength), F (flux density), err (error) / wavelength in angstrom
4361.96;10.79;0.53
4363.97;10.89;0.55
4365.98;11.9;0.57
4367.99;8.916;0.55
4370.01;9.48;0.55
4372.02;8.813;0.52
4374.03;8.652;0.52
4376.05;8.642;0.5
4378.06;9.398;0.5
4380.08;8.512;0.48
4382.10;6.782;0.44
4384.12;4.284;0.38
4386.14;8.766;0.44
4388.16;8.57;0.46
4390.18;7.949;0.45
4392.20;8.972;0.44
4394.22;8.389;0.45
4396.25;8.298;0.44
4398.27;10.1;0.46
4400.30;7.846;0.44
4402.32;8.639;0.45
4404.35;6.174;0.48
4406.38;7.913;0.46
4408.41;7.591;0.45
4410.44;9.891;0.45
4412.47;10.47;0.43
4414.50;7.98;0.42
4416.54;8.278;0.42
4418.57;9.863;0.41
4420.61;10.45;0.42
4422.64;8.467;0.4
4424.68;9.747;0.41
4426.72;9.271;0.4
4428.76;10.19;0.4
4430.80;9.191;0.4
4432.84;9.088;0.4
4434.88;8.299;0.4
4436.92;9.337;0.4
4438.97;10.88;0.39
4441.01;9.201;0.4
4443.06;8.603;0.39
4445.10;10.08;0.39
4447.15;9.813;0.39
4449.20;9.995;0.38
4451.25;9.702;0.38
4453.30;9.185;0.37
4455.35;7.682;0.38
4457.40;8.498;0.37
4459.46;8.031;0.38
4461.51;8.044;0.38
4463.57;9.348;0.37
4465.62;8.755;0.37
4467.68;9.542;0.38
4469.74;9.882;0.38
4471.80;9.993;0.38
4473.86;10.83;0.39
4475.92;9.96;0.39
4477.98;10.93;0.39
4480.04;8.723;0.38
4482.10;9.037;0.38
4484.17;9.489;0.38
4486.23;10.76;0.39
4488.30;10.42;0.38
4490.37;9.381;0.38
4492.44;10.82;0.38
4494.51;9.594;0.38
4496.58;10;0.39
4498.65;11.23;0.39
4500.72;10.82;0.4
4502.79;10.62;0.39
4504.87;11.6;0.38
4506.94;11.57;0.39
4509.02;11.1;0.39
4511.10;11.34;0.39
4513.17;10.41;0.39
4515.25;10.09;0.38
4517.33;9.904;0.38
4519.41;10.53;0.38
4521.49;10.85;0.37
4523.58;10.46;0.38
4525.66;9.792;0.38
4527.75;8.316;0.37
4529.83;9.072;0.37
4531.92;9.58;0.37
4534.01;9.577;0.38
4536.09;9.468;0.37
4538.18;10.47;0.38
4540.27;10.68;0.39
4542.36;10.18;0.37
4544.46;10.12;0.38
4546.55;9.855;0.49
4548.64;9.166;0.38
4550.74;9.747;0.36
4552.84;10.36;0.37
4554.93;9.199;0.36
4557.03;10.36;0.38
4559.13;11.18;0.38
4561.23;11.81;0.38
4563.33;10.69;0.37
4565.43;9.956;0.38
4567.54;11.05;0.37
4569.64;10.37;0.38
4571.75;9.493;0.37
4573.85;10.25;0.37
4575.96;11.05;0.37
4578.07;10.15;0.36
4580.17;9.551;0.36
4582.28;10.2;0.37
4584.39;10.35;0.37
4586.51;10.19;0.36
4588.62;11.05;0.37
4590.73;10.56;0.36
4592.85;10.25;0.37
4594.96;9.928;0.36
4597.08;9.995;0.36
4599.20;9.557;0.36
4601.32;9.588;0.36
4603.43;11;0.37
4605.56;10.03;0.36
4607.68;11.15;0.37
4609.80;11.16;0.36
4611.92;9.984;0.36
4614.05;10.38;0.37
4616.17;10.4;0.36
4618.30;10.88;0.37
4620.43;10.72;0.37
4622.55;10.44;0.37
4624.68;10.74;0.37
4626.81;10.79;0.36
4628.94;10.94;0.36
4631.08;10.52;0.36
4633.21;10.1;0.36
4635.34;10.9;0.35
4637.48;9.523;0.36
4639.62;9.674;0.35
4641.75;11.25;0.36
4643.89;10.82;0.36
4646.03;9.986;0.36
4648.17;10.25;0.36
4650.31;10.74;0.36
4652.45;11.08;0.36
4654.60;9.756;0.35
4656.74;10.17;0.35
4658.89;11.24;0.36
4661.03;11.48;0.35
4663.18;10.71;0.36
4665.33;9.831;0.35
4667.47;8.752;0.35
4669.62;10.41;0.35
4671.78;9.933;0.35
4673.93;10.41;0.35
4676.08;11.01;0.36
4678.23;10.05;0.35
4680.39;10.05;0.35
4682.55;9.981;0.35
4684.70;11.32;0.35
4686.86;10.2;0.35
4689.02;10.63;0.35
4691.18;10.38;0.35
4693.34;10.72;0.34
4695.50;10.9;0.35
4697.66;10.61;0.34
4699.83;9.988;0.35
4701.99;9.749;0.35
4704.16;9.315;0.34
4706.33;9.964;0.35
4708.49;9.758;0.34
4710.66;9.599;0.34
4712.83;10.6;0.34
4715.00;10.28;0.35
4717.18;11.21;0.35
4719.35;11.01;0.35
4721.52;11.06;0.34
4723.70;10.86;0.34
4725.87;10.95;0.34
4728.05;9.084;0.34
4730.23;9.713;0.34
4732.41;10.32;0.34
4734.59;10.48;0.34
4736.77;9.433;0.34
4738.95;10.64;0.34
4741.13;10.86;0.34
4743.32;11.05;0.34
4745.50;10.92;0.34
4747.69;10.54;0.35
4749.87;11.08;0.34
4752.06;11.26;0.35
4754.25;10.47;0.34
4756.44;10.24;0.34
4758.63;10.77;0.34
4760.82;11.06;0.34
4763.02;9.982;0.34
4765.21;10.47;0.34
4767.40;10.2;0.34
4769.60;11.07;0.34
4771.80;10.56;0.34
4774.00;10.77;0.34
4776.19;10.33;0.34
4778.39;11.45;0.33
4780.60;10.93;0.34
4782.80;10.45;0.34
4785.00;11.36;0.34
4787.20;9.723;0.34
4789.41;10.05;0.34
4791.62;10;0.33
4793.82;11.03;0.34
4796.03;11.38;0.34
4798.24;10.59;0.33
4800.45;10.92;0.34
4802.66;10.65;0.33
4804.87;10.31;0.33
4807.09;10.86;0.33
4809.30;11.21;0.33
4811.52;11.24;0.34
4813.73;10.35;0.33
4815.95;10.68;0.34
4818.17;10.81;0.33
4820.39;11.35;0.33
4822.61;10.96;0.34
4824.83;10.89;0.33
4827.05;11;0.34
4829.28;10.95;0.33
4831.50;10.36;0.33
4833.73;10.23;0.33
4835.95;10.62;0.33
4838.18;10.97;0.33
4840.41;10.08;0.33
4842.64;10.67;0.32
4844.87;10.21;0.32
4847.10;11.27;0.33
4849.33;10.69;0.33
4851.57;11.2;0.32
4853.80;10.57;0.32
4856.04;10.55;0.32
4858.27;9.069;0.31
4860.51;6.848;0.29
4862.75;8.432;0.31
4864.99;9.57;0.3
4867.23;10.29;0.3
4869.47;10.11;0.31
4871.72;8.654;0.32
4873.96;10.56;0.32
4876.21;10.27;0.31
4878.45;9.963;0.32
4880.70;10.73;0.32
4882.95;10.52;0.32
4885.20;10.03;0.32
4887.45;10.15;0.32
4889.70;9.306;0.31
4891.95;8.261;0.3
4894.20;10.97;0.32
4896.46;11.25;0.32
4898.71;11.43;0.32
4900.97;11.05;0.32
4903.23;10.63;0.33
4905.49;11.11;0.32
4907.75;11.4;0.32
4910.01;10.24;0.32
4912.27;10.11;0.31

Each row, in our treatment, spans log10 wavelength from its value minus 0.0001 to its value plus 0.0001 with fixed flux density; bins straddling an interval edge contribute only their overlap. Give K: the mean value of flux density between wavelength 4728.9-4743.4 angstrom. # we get 10.3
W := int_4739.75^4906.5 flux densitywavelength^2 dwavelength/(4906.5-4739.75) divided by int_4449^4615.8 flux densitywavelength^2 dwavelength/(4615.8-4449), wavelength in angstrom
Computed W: 1.18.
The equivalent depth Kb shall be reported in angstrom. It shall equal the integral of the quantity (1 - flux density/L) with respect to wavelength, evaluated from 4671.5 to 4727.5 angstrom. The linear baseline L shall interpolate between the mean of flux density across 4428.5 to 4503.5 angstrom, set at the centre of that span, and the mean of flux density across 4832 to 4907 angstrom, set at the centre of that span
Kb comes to -2.53 angstrom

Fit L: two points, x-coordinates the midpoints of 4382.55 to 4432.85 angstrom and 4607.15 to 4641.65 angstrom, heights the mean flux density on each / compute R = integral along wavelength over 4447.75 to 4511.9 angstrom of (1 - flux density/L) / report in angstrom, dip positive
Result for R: -4.3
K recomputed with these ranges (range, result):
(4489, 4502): 10.3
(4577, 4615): 10.3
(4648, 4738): 10.3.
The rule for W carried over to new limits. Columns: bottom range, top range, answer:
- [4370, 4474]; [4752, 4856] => 1.42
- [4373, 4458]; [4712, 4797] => 1.40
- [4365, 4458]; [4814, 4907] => 1.41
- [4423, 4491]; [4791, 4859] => 1.33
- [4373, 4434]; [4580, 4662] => 1.34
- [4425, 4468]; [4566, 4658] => 1.22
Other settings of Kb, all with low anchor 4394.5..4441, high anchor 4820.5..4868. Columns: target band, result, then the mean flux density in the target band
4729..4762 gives -2.0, 10.6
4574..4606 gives -2.4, 10.2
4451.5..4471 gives 0.6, 8.82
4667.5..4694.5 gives -1.6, 10.4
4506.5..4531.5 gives -2.5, 10.2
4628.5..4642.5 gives -1.0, 10.4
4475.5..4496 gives -1.6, 9.91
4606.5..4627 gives -2.3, 10.7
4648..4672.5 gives -1.6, 10.4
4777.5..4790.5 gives -0.7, 10.6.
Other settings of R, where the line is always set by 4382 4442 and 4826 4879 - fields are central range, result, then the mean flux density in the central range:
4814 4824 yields -0.9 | 10.9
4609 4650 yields -4.7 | 10.5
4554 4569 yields -2.3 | 10.6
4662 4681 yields -1.2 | 10.1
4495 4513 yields -3.9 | 11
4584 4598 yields -1.6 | 10.3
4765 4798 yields -2.5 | 10.7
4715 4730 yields -1.4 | 10.6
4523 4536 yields -0.5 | 9.44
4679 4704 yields -1.9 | 10.4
